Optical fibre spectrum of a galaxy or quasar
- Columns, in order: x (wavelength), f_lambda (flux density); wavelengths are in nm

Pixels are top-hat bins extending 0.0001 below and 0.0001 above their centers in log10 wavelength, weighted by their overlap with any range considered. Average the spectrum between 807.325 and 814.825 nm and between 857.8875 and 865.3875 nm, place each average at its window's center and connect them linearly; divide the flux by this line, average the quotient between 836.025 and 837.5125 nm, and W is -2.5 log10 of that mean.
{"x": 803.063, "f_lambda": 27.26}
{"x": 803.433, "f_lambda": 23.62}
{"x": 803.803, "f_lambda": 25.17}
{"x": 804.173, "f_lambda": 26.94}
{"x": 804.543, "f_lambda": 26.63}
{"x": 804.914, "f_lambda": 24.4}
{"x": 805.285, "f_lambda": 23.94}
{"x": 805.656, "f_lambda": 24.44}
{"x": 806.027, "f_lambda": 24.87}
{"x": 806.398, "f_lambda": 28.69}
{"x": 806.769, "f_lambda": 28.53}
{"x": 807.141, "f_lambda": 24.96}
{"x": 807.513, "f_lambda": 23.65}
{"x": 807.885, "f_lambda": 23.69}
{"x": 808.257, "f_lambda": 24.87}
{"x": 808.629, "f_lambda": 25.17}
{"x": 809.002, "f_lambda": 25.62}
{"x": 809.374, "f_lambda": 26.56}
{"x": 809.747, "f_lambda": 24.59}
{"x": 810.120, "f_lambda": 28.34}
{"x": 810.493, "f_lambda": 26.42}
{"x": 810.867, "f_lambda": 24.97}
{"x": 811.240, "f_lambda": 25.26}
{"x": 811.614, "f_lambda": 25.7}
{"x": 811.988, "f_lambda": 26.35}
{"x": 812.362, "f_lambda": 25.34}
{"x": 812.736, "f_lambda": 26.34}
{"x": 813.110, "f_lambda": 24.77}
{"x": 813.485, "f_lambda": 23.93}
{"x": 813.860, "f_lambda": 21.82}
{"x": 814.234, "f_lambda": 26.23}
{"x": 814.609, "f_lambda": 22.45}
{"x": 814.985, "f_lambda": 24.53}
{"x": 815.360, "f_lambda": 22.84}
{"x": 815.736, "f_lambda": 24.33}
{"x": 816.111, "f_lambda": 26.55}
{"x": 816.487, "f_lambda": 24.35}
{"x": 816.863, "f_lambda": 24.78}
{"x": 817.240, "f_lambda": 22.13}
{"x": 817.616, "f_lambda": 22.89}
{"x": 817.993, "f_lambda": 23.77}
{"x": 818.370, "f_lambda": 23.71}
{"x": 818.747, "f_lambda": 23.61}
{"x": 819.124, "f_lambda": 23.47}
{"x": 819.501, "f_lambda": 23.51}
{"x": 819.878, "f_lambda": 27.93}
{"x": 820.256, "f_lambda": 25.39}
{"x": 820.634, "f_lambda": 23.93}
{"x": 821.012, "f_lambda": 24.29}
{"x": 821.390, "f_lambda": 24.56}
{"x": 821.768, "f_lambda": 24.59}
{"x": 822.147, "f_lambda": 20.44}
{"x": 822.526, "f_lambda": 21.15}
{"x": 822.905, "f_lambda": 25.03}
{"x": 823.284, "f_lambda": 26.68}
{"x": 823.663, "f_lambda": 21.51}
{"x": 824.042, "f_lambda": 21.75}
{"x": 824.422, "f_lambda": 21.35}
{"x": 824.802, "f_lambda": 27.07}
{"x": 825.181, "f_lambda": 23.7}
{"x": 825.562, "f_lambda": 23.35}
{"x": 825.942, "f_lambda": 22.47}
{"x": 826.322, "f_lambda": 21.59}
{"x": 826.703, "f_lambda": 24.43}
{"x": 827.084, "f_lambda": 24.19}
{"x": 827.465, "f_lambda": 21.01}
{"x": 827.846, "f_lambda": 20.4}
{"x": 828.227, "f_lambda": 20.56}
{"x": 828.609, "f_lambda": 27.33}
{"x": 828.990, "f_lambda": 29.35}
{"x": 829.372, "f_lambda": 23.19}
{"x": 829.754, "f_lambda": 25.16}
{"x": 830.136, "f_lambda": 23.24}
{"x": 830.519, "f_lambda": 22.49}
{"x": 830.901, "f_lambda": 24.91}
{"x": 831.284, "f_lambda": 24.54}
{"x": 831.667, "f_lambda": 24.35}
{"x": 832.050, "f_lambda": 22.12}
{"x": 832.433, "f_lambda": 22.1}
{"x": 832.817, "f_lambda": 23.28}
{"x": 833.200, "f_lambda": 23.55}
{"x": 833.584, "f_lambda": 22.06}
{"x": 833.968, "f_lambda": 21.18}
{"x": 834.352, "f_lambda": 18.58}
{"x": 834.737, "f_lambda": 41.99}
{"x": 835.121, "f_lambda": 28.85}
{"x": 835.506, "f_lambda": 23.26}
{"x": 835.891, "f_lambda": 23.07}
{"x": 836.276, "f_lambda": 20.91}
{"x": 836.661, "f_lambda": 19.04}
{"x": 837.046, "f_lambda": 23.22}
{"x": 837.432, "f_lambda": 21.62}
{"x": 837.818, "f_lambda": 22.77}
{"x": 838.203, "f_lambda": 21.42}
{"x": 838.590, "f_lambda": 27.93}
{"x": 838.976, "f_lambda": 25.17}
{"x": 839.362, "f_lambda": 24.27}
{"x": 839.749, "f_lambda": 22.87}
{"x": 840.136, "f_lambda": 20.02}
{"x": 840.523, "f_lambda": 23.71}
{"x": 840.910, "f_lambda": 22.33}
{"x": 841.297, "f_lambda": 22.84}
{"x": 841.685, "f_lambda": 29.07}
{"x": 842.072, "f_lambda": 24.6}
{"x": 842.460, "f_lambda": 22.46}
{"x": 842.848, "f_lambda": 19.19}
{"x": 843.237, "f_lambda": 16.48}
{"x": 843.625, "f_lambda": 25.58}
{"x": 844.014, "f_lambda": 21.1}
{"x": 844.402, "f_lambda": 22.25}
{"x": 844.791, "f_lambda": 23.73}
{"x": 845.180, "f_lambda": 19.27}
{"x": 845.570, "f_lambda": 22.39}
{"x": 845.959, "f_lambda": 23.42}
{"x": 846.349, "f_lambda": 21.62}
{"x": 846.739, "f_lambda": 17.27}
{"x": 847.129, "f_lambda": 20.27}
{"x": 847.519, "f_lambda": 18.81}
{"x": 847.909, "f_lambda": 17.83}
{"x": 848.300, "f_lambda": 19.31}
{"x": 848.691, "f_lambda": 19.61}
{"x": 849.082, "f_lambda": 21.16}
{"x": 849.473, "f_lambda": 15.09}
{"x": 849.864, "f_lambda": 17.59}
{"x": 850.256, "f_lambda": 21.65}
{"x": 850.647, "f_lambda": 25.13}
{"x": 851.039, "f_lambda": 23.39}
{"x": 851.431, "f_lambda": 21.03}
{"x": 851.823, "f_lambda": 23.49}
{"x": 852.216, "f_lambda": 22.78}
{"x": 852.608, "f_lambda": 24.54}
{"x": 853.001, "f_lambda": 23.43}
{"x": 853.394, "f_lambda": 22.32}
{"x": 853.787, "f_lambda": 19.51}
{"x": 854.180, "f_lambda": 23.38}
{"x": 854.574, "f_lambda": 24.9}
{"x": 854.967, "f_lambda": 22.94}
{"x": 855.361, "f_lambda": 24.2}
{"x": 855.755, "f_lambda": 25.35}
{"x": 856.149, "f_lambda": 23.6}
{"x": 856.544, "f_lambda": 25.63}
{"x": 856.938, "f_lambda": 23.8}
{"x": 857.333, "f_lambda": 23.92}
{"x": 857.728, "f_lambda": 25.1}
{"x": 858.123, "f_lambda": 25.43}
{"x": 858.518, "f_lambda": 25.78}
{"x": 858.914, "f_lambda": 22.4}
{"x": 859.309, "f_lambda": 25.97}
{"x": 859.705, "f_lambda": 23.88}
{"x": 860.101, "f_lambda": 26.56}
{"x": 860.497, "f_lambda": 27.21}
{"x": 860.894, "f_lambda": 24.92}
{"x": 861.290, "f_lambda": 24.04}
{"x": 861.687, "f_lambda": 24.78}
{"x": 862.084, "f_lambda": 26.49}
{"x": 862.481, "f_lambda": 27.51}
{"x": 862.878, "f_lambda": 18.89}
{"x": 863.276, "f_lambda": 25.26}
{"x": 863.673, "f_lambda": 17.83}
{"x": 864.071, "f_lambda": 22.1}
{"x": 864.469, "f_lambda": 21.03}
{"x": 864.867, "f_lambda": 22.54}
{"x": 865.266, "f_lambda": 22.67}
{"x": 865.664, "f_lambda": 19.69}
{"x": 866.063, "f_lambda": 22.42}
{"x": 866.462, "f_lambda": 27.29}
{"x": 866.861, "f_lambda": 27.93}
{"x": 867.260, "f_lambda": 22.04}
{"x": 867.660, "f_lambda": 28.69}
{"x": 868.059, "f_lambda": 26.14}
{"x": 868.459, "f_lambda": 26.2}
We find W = 0.16 mag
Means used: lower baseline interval 25.1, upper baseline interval 24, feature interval 21.2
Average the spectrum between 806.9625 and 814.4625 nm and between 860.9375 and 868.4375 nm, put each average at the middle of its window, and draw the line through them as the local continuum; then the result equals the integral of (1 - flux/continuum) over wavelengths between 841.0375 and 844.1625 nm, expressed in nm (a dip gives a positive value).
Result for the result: 0.22 nm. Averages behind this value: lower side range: 25.2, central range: 22.7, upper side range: 23.8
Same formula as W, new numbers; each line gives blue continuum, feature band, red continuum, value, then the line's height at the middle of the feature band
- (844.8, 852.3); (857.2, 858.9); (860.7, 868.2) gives -0.11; 22.5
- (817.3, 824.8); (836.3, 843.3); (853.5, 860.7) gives 0.06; 24.1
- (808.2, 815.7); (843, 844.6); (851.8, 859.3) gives 0.14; 24.2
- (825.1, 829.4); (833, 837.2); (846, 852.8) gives -0.08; 22.5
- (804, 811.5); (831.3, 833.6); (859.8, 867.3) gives 0.08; 24.8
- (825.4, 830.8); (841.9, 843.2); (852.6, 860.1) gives 0.12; 23.8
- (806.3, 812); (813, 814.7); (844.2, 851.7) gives 0.06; 25.1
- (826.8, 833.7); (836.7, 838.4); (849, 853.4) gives 0.05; 23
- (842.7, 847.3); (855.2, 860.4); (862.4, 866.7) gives -0.13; 21.9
